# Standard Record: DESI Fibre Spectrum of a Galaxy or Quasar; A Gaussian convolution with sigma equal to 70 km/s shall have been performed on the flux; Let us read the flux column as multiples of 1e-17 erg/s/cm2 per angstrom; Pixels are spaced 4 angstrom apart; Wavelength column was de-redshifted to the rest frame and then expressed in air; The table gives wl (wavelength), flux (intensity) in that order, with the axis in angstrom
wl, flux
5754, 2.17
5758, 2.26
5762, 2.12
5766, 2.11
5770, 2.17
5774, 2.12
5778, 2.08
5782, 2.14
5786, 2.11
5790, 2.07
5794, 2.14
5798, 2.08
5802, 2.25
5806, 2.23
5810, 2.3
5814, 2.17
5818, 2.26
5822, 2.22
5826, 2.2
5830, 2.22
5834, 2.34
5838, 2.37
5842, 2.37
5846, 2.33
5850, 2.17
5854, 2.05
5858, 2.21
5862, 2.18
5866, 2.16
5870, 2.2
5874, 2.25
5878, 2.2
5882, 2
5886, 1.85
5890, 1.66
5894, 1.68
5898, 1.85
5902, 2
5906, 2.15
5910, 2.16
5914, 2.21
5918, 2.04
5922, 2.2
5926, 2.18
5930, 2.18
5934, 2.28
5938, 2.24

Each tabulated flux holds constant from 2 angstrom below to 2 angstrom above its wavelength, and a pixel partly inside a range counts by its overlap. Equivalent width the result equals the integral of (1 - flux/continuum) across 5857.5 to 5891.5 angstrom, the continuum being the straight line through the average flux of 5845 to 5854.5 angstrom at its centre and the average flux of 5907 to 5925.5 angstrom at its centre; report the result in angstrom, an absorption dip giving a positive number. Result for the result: 1.5 angstrom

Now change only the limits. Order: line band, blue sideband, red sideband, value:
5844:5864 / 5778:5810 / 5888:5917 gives -1.38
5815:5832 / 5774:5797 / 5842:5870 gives -0.52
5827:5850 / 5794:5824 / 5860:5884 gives -1.24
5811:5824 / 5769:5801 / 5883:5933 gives -0.82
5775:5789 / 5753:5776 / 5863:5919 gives 0.21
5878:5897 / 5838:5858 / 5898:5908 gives 2.26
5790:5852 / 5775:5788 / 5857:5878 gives -2.48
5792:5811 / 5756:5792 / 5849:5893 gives -0.72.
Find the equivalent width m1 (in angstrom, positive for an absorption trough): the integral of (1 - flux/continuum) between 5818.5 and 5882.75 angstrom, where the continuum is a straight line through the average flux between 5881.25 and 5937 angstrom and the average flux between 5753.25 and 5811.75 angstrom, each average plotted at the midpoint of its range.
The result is -4.0 angstrom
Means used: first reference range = 2.16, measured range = 2.22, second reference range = 2.04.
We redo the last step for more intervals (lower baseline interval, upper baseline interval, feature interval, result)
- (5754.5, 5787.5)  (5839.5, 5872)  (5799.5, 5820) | -0.6 angstrom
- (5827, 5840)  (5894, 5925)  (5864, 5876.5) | -0.1 angstrom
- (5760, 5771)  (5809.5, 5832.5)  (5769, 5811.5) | 0.4 angstrom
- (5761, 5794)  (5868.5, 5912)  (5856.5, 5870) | -1.1 angstrom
